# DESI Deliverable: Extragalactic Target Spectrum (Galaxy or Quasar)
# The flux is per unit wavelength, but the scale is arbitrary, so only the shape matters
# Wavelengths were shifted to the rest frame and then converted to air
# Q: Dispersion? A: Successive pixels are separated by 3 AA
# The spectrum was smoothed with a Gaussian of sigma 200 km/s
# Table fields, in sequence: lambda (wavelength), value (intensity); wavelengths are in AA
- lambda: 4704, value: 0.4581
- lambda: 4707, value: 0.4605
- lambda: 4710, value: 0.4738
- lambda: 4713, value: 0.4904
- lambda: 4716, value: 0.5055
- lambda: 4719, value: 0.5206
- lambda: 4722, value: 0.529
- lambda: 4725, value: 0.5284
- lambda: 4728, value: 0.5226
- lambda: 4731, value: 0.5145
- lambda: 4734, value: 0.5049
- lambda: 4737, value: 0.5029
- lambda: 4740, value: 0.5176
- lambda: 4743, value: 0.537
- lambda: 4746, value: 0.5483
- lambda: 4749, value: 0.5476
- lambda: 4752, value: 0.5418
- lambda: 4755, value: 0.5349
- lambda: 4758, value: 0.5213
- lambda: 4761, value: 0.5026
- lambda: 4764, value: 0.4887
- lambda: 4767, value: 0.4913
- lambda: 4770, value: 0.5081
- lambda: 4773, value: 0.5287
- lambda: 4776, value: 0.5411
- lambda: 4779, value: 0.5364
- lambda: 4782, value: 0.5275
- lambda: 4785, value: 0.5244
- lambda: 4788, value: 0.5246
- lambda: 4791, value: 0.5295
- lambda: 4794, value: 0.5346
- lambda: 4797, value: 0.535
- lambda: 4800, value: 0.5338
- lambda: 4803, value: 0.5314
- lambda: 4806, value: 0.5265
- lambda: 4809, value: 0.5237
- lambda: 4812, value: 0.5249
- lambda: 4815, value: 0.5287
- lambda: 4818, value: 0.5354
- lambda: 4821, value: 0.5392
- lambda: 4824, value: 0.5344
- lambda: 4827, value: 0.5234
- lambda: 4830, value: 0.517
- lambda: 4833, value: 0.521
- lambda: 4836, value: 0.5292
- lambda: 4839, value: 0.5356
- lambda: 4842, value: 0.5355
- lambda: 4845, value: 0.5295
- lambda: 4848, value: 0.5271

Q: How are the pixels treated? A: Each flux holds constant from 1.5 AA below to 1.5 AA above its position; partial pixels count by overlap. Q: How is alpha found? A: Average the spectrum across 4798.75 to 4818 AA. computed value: 0.529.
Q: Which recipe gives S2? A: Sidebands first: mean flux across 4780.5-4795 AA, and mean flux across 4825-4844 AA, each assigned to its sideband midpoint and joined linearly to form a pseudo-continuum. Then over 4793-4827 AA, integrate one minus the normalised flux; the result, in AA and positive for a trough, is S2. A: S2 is -0.2 AA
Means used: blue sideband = 0.528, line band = 0.531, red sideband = 0.527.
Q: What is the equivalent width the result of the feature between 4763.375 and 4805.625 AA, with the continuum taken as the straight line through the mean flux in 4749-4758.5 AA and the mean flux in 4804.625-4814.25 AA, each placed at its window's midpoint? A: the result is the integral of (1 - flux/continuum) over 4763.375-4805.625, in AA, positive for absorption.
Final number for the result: 0.4 AA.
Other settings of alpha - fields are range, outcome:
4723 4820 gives 0.525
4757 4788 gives 0.517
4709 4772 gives 0.516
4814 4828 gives 0.533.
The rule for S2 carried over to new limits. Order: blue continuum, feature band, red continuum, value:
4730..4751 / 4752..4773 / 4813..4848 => 0.6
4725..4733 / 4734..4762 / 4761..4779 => -0.6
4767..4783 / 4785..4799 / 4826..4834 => -0.2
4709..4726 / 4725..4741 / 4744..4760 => 0.2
